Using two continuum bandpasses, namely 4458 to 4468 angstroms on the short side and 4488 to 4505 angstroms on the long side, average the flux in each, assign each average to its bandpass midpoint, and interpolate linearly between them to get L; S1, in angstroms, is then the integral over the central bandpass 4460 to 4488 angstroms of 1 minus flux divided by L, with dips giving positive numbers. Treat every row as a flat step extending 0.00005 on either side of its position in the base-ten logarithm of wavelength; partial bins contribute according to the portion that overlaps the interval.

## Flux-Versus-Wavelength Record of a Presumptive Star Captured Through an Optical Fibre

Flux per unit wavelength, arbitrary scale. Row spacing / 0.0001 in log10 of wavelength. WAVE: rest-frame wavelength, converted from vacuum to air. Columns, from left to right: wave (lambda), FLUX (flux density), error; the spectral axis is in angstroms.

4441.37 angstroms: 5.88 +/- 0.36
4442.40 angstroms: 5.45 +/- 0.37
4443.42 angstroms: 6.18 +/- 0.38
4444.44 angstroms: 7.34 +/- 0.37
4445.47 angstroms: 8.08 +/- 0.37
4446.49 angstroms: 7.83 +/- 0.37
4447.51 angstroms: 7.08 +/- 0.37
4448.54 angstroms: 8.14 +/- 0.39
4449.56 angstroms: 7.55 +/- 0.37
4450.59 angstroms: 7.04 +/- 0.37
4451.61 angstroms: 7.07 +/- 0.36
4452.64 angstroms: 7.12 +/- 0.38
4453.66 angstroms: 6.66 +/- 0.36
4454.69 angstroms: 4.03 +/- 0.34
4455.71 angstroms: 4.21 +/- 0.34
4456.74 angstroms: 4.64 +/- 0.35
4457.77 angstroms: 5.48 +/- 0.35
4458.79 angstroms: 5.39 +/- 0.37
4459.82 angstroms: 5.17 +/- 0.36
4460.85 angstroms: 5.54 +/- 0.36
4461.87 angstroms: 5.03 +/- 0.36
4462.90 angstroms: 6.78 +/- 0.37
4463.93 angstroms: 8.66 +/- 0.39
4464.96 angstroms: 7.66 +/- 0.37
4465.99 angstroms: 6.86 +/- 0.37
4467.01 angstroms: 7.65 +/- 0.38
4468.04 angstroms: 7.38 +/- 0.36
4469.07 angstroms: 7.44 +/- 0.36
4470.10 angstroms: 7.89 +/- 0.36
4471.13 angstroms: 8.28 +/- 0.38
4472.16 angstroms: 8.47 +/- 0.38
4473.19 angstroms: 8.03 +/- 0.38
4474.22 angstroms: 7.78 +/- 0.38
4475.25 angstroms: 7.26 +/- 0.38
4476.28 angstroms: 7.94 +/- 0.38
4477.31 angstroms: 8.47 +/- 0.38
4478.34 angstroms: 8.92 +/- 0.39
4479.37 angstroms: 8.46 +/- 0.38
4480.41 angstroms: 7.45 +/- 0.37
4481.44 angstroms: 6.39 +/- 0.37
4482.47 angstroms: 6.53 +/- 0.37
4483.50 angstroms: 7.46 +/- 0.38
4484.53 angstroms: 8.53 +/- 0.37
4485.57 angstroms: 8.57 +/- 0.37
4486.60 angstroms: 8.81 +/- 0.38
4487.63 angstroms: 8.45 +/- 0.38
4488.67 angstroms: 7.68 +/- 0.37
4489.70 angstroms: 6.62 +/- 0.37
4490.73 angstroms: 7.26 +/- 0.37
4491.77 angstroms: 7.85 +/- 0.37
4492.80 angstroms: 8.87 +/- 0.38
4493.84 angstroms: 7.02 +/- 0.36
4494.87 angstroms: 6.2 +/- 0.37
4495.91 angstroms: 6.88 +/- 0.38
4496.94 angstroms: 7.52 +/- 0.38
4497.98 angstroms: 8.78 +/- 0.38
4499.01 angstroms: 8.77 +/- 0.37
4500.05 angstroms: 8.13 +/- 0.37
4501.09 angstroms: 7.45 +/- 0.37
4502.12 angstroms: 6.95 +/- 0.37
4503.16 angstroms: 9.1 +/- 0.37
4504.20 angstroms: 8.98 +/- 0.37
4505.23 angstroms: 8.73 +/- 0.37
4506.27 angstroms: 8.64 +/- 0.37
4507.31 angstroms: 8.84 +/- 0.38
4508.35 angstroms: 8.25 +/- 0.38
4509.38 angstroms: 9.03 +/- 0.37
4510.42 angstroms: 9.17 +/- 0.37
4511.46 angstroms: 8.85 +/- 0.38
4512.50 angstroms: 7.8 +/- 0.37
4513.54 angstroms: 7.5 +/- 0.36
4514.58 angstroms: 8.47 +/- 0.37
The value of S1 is -2.69 angstroms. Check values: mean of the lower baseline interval 6.54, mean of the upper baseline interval 7.78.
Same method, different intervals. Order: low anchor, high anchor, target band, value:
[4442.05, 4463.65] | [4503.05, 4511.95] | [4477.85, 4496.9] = 0.6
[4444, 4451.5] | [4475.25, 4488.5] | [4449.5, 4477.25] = 3.4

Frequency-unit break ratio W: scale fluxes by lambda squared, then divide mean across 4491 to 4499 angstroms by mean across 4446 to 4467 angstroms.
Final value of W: 1.21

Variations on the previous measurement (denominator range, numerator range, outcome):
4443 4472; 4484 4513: 1.23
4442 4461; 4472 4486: 1.26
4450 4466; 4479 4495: 1.28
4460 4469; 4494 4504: 1.14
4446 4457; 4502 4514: 1.34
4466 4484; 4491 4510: 1.06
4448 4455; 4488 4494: 1.12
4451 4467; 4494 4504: 1.30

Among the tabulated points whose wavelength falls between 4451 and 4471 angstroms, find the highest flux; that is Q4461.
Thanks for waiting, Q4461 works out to 8.66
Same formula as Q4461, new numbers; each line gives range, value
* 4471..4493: 8.92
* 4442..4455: 8.14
